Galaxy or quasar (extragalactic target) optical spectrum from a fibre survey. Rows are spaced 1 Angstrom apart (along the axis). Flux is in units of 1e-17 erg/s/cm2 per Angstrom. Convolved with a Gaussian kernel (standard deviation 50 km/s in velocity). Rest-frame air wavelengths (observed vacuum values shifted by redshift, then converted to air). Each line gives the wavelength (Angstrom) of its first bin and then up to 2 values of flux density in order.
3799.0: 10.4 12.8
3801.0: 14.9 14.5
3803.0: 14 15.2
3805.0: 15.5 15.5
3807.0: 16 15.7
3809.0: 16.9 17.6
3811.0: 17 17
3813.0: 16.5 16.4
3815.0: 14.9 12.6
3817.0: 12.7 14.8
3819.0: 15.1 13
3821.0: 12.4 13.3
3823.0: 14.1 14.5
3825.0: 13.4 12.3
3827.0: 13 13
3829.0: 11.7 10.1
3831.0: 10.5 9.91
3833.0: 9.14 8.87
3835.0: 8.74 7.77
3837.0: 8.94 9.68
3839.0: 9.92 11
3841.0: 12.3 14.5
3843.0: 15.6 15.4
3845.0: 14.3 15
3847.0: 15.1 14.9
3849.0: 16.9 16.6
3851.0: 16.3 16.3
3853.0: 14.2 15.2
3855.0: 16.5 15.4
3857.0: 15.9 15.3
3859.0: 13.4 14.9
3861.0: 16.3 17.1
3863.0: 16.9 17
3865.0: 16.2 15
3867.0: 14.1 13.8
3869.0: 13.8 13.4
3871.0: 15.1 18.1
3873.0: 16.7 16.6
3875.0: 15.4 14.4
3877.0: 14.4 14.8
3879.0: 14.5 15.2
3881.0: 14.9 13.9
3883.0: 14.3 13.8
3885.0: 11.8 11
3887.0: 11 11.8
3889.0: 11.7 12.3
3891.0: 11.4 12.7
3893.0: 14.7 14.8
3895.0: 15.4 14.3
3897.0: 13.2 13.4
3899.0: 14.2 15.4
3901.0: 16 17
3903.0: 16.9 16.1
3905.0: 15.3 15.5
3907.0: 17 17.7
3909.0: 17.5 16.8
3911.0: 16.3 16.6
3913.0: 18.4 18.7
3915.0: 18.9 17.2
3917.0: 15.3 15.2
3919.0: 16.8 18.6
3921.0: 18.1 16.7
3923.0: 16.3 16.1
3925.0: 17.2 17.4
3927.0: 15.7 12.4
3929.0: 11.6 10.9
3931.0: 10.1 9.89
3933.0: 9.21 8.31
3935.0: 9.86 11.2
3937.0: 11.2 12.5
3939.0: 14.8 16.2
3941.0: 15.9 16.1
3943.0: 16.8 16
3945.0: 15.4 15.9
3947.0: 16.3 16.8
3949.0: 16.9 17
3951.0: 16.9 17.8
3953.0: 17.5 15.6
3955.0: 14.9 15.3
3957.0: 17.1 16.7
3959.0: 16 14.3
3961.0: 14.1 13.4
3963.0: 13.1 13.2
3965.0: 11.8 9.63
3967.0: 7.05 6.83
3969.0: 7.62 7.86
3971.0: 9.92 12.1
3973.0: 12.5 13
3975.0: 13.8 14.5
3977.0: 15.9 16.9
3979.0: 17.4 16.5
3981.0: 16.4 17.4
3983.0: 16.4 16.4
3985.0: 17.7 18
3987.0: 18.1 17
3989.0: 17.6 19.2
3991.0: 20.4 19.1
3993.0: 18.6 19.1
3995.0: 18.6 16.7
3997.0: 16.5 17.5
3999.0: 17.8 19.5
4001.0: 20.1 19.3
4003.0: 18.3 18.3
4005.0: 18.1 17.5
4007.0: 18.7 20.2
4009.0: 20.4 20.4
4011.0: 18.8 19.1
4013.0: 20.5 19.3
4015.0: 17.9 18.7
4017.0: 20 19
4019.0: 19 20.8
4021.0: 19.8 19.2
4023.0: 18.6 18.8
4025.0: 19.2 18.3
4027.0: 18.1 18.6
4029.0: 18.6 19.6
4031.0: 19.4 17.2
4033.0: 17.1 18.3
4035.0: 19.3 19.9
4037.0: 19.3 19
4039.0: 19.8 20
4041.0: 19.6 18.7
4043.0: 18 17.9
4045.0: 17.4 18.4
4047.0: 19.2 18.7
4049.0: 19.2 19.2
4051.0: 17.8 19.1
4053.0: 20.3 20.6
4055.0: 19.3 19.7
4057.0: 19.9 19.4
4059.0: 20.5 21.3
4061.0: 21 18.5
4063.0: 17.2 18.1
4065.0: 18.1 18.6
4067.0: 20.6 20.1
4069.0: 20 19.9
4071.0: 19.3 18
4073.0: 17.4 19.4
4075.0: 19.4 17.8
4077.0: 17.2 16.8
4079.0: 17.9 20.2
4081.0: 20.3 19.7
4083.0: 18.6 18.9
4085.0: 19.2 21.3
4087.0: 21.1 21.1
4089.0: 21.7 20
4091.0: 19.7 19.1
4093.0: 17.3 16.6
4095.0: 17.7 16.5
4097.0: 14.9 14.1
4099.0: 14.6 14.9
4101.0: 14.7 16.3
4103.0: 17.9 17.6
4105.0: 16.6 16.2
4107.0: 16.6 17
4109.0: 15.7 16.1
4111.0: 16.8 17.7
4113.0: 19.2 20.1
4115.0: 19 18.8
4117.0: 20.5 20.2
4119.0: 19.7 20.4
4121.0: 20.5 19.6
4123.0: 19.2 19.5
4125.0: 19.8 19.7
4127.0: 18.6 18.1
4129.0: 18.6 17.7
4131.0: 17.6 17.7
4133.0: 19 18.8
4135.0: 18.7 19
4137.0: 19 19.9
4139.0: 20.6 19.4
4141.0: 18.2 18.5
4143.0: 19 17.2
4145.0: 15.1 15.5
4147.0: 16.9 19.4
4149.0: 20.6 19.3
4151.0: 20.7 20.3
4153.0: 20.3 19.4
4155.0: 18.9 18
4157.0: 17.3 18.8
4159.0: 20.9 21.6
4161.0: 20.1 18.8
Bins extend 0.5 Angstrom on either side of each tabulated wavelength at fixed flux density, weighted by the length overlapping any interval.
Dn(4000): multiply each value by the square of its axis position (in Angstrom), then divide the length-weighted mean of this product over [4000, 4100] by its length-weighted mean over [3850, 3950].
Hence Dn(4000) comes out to 1.4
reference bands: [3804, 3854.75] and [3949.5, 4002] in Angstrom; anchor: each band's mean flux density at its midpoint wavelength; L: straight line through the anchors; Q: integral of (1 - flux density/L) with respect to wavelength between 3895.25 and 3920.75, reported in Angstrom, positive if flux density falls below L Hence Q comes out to -2.9 Angstrom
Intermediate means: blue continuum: 13.7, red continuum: 15.5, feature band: 16.3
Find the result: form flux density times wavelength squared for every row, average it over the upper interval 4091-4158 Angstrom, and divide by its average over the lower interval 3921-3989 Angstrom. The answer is 1.4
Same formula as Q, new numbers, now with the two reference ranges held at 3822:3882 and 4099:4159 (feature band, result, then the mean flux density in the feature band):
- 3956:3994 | 2.9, 14.8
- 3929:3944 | 2.8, 12.5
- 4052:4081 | -3.0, 19.2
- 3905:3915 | -1.5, 17.2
